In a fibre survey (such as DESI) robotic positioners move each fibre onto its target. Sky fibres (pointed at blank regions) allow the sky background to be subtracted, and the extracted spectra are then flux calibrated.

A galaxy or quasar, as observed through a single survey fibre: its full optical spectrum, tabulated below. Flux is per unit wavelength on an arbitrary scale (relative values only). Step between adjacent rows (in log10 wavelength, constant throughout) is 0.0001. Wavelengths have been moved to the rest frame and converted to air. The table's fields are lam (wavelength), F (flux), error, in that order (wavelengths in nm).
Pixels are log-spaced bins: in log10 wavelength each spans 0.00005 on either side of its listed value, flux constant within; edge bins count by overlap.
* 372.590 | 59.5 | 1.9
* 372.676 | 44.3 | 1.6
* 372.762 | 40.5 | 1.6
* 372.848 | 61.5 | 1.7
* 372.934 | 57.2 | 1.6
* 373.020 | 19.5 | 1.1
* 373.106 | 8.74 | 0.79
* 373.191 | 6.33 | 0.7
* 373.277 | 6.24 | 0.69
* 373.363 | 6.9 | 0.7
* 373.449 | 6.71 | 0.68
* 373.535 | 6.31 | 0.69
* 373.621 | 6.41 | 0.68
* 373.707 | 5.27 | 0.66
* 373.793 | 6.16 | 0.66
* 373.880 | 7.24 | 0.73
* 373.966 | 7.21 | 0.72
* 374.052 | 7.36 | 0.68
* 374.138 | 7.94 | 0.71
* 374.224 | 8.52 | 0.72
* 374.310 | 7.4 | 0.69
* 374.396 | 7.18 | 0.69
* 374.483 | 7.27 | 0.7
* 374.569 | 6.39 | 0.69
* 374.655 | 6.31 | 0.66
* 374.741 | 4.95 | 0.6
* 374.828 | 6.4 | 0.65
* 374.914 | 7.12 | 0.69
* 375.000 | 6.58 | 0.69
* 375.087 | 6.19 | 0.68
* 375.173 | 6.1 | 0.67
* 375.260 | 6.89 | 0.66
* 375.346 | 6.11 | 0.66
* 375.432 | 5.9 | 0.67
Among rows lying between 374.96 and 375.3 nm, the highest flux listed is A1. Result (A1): 6.89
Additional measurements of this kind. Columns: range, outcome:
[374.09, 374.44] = 8.52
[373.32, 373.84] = 6.9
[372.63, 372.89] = 61.5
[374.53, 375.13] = 7.12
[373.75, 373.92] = 7.24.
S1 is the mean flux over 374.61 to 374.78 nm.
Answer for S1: 5.67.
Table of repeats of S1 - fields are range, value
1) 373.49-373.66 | 6.36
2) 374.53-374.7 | 6.35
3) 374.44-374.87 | 6.26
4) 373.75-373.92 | 6.66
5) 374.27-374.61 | 7.05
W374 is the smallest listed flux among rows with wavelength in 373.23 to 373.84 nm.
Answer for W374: 5.27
